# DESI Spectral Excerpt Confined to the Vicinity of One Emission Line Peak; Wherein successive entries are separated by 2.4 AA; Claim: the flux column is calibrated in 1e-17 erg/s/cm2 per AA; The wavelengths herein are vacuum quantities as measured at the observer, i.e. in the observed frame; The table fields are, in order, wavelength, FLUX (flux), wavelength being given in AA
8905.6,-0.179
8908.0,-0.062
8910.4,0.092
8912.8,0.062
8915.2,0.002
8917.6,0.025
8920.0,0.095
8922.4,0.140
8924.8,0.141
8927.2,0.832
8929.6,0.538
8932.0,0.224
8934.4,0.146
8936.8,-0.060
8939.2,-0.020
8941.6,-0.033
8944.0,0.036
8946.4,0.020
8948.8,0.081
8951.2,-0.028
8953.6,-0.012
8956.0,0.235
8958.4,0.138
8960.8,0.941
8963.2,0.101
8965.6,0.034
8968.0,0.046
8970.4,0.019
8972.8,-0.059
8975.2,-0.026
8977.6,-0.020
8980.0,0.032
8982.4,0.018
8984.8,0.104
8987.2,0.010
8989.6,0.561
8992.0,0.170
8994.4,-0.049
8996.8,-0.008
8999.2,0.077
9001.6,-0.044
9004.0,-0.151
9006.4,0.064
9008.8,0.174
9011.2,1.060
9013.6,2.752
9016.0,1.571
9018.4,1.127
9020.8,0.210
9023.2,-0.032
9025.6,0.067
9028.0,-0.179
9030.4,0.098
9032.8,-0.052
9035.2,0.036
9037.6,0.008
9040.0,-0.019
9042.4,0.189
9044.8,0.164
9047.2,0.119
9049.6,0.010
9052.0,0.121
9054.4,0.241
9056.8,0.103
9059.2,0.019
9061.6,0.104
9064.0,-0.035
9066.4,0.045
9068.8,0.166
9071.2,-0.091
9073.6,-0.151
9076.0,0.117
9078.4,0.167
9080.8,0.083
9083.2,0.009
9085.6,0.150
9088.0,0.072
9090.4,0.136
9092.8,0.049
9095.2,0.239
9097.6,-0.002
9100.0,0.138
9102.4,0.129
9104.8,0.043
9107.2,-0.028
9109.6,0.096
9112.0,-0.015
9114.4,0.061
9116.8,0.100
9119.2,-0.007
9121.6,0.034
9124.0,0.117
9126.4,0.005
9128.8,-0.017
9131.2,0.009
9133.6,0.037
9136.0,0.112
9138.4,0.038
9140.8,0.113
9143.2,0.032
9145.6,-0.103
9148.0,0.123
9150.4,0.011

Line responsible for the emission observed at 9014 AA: [O III]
